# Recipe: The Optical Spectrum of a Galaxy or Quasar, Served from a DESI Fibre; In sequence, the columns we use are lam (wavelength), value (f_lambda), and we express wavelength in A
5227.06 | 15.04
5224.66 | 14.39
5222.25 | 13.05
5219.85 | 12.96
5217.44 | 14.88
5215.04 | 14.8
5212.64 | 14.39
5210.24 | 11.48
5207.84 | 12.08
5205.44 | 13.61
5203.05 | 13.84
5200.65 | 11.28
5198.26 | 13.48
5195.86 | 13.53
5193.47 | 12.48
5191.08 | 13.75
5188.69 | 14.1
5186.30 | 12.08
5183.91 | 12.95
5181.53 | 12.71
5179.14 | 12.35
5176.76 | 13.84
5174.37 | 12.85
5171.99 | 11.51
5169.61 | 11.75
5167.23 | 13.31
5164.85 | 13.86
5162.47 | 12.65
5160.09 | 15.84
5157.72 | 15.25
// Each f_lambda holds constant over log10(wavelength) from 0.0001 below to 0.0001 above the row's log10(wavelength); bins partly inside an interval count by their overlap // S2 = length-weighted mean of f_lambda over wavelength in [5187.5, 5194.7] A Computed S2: 13.4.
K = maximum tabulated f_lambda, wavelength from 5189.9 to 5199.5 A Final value 13.75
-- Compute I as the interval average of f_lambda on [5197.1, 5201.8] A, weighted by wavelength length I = 12.4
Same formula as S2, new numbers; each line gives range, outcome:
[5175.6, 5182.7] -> 13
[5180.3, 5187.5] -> 12.6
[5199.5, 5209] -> 12.7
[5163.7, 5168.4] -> 13.6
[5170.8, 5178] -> 12.7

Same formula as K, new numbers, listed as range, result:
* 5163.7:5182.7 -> 13.86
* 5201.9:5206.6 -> 13.84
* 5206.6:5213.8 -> 14.39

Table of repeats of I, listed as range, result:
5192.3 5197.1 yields 13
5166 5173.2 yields 12.2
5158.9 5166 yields 14.1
